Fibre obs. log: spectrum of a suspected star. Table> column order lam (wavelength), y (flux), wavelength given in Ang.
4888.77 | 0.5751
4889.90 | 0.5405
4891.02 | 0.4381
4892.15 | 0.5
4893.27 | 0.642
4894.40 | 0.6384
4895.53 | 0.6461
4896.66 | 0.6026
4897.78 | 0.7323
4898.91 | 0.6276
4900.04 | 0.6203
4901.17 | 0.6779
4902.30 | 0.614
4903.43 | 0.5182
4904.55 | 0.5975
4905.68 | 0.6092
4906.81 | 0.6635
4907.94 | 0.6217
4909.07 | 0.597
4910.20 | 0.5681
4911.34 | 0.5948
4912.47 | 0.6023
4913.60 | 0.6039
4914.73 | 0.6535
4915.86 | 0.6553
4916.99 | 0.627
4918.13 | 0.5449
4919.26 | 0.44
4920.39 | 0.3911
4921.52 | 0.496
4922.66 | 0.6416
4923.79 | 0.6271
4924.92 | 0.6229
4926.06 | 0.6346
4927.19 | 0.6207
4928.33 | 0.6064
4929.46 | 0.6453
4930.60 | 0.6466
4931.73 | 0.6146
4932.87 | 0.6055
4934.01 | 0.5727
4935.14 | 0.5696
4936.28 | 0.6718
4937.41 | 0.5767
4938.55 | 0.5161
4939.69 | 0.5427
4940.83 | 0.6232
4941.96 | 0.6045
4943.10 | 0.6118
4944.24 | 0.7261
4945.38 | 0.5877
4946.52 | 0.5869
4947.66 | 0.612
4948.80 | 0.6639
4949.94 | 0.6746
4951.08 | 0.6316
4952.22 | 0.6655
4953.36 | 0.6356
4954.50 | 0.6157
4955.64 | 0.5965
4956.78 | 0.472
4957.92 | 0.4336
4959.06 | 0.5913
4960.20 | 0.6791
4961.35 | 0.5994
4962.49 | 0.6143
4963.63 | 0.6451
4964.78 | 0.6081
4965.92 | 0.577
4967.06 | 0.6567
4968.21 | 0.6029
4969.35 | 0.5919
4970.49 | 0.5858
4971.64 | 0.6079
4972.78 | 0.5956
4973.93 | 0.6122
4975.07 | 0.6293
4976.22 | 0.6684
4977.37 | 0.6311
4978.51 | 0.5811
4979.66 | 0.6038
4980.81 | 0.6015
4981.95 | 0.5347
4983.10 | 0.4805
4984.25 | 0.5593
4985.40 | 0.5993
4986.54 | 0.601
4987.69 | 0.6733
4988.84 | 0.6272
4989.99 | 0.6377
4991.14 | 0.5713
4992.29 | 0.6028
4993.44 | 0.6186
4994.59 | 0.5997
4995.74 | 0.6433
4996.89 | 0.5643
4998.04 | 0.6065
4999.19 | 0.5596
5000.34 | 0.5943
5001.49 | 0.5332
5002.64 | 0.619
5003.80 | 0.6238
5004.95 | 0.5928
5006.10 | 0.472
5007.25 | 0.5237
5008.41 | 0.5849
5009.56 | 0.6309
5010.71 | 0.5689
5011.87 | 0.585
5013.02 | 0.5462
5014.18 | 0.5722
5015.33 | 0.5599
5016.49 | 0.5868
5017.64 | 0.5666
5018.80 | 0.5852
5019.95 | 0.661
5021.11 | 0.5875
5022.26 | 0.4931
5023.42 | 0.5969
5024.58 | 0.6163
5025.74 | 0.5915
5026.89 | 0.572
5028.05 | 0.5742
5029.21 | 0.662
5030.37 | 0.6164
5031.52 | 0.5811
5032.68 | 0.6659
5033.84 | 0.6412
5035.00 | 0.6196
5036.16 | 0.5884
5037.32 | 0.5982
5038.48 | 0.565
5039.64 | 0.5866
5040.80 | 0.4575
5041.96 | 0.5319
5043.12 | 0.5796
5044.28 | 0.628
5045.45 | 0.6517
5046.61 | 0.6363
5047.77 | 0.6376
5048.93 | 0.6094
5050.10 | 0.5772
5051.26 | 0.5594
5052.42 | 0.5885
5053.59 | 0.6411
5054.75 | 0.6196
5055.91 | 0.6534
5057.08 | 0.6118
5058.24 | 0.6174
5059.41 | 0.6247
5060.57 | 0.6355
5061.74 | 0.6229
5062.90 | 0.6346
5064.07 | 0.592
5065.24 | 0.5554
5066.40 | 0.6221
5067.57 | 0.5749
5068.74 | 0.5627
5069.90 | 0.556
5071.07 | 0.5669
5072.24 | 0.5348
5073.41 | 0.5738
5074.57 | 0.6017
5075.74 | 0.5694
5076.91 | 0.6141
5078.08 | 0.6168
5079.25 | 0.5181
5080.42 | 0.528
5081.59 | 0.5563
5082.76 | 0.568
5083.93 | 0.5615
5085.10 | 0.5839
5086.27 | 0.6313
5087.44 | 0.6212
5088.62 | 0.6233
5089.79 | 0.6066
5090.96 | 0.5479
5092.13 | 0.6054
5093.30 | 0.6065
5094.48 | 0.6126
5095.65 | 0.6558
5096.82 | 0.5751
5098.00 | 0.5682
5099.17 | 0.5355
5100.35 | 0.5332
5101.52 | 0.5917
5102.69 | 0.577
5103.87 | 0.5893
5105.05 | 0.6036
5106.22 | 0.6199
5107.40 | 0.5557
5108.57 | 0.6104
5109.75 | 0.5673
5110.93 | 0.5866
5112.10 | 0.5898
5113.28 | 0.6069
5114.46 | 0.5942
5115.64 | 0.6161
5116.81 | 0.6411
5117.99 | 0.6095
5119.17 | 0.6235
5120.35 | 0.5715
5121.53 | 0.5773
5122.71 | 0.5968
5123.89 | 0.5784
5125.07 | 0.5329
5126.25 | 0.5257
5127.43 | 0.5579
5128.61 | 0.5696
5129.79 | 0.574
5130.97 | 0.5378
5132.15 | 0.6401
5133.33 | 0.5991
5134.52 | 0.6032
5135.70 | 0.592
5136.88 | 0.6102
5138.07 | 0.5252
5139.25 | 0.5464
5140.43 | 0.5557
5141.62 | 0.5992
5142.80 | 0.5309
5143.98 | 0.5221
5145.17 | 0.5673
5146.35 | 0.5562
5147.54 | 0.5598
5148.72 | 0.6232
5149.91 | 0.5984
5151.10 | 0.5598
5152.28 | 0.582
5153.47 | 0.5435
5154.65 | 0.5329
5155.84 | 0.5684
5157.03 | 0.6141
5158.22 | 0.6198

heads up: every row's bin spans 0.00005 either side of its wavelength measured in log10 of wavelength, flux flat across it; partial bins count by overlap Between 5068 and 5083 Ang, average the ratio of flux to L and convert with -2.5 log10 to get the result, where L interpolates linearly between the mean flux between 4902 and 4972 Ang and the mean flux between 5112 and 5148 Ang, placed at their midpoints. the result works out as 0.032 mag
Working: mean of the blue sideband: 0.6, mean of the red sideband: 0.578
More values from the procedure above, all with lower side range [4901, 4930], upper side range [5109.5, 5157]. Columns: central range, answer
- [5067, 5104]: 0.001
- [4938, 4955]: -0.051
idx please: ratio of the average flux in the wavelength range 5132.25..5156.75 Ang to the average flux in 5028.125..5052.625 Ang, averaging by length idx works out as 0.95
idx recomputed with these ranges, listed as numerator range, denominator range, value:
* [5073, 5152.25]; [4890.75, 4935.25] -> 0.97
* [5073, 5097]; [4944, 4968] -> 0.97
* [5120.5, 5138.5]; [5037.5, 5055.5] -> 0.97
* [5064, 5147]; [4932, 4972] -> 0.96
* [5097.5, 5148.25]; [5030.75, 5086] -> 0.98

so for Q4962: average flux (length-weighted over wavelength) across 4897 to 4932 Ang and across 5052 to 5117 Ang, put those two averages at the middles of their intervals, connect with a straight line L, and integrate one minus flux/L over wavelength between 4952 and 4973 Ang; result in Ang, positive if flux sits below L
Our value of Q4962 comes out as 0.1 Ang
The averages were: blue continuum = 0.604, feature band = 0.598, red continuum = 0.592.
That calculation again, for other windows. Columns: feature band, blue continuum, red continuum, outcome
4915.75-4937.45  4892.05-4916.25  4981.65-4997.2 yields 0.8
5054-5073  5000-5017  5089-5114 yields -0.6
